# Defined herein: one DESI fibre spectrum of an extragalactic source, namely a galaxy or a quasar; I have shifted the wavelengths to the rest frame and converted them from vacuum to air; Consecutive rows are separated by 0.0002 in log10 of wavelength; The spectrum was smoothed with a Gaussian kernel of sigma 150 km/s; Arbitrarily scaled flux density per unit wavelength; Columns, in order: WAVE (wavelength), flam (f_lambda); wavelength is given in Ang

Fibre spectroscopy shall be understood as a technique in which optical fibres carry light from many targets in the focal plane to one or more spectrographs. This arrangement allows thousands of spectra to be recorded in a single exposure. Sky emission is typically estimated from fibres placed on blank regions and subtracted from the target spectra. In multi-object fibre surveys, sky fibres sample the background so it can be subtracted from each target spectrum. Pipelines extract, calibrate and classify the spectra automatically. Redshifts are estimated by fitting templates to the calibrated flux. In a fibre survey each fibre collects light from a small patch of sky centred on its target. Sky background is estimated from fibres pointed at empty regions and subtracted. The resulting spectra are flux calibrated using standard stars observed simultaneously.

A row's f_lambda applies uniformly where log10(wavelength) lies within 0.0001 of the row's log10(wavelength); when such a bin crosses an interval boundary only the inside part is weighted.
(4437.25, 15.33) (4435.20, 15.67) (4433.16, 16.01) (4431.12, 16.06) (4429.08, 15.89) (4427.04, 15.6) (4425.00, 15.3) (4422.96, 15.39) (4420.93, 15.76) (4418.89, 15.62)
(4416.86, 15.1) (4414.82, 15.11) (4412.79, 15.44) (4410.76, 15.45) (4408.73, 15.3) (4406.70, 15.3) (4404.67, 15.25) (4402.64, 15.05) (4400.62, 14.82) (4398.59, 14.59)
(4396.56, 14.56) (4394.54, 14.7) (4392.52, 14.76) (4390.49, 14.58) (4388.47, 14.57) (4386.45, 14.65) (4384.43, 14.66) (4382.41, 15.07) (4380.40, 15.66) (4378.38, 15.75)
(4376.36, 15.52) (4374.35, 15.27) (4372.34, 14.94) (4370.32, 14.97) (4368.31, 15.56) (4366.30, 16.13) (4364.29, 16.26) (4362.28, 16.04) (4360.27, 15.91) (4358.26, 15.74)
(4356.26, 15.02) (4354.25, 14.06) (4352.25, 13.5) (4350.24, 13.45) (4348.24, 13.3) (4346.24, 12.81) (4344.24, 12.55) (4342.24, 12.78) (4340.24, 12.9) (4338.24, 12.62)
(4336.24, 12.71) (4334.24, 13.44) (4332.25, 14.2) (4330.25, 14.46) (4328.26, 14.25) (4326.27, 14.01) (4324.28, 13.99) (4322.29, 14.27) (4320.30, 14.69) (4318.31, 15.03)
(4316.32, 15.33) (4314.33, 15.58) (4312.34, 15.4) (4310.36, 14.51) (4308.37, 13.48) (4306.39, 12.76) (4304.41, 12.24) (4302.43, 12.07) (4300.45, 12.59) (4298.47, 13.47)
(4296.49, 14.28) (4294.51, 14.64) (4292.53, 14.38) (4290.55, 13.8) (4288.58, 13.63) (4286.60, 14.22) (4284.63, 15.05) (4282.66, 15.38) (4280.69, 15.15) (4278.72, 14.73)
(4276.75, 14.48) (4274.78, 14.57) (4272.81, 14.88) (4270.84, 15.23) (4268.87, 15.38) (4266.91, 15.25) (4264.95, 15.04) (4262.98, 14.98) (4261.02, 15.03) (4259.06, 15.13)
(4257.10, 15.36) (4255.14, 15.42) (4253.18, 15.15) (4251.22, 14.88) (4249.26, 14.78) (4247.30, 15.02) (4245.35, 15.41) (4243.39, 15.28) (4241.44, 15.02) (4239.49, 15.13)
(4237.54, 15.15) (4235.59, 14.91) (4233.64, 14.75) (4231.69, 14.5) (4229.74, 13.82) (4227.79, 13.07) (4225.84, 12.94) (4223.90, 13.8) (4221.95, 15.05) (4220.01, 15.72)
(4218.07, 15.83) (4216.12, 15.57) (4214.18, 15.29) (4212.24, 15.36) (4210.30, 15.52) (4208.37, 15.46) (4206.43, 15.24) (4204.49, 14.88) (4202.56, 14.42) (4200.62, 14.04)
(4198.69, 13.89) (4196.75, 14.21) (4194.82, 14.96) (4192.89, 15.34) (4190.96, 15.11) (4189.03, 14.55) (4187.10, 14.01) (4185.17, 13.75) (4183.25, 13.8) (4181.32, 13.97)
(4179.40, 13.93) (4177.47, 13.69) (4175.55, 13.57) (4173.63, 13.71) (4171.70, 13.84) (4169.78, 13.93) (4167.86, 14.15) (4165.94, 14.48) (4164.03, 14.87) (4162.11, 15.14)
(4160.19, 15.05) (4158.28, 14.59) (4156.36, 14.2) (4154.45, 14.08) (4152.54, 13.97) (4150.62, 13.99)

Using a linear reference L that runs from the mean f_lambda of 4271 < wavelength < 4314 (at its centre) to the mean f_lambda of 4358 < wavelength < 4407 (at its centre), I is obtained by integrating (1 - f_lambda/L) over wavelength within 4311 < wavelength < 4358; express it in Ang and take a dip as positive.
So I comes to 2.12 Ang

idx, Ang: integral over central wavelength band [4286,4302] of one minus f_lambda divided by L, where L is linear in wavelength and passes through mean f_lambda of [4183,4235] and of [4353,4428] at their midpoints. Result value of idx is 1.2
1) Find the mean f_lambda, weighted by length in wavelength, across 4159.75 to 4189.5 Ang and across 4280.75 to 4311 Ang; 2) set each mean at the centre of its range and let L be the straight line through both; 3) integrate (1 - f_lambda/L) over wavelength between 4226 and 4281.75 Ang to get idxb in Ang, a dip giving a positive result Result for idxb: -3.89 Ang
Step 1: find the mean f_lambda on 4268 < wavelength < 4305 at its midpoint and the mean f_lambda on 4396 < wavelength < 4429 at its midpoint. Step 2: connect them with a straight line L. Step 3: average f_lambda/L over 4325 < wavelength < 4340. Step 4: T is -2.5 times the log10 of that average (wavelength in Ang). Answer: 0.074 mag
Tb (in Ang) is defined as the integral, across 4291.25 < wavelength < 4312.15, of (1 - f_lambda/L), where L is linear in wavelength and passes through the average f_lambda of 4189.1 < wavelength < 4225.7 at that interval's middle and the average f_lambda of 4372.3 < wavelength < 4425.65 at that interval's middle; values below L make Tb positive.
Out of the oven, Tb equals 2.1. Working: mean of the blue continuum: 14.9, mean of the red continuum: 15.1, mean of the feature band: 13.5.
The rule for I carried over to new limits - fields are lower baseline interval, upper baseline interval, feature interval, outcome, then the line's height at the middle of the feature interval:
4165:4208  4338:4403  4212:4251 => -1.23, 14.4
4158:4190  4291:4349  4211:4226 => -1.09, 14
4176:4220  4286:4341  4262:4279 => -0.92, 14.2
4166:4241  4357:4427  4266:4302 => 0.87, 14.8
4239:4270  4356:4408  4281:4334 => 3.58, 15.2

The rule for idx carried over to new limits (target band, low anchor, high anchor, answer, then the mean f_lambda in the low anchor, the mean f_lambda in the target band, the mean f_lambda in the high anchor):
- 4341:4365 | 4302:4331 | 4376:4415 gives 0.5 Ang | 14.2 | 14.2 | 15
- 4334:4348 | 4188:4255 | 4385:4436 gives 2.1 Ang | 14.8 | 12.8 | 15.2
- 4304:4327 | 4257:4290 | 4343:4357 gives -0.3 Ang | 14.9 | 14.3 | 13.5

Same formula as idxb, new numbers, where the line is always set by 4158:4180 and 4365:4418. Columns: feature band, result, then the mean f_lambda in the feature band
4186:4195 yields -0.3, 14.8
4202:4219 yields -1.1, 15.3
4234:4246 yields -0.5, 15.1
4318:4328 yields 0.3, 14.4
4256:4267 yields -0.4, 15.1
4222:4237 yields 0.4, 14.1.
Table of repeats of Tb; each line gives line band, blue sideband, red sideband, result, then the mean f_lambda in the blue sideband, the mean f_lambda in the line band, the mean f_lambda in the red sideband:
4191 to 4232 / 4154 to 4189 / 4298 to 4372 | -1.64 Ang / 14.2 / 14.7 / 14.1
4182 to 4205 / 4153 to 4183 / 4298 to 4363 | -0.40 Ang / 14.2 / 14.4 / 13.9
